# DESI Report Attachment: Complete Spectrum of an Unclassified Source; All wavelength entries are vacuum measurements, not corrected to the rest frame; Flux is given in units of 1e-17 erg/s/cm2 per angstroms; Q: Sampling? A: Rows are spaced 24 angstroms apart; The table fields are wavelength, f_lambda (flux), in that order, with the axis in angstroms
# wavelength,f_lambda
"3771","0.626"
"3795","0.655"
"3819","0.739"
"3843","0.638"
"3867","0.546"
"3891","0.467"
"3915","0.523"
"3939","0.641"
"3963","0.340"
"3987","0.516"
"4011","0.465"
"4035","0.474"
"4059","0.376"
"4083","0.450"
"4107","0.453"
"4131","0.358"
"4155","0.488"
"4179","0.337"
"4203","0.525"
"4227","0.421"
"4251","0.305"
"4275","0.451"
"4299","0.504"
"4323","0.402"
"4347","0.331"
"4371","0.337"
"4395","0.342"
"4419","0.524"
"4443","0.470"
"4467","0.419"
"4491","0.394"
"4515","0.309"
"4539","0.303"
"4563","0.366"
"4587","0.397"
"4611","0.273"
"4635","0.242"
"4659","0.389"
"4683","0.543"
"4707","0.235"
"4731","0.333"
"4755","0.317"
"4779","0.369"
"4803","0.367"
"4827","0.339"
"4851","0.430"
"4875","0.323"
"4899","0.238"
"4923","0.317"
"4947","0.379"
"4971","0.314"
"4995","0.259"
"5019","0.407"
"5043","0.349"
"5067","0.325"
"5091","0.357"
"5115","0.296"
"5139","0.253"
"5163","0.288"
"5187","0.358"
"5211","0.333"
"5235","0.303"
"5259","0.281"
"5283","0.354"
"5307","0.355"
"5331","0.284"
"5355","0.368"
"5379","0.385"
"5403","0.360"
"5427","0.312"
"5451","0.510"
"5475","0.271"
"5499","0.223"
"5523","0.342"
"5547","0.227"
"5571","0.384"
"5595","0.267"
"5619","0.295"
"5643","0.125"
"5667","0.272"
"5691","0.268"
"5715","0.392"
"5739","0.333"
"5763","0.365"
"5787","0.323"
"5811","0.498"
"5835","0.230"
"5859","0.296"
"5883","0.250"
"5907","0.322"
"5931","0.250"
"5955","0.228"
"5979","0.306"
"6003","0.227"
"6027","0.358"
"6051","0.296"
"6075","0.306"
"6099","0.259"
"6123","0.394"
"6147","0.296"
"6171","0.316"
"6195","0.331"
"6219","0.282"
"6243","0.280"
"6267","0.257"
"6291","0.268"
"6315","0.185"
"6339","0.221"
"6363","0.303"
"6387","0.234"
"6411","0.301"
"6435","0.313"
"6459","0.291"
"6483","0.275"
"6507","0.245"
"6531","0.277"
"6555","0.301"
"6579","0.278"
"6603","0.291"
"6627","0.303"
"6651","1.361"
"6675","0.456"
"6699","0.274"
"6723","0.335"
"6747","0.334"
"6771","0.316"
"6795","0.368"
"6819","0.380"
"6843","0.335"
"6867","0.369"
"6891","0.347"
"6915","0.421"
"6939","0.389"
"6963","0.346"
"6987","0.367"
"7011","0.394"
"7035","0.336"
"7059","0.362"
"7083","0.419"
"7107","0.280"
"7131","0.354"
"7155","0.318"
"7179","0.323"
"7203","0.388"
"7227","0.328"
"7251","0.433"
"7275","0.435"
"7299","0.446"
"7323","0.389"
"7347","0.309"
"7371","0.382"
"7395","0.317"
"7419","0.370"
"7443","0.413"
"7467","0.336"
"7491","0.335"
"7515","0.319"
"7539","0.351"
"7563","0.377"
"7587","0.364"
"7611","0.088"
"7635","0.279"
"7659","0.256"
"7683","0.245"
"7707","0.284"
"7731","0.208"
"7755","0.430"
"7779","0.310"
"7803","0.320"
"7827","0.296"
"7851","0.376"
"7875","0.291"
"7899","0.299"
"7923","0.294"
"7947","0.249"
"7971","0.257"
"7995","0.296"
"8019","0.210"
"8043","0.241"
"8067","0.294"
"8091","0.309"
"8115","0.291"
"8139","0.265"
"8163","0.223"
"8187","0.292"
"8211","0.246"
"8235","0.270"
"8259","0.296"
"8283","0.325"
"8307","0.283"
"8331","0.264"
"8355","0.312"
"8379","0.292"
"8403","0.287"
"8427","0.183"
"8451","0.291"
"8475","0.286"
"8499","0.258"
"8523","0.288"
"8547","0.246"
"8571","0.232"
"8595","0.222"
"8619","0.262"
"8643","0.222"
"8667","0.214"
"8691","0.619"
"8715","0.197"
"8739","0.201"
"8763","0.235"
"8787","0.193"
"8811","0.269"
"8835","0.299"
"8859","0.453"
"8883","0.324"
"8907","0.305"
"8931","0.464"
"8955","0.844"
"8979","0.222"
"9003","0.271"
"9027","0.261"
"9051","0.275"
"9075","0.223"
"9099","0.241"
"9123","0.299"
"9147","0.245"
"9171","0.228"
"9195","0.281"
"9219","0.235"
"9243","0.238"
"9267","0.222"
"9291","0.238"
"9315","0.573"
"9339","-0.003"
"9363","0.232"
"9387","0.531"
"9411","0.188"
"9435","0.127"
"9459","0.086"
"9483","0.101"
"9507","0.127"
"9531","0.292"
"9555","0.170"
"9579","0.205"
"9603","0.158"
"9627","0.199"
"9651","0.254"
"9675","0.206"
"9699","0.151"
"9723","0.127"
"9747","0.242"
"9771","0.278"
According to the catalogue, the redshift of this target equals 0.786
